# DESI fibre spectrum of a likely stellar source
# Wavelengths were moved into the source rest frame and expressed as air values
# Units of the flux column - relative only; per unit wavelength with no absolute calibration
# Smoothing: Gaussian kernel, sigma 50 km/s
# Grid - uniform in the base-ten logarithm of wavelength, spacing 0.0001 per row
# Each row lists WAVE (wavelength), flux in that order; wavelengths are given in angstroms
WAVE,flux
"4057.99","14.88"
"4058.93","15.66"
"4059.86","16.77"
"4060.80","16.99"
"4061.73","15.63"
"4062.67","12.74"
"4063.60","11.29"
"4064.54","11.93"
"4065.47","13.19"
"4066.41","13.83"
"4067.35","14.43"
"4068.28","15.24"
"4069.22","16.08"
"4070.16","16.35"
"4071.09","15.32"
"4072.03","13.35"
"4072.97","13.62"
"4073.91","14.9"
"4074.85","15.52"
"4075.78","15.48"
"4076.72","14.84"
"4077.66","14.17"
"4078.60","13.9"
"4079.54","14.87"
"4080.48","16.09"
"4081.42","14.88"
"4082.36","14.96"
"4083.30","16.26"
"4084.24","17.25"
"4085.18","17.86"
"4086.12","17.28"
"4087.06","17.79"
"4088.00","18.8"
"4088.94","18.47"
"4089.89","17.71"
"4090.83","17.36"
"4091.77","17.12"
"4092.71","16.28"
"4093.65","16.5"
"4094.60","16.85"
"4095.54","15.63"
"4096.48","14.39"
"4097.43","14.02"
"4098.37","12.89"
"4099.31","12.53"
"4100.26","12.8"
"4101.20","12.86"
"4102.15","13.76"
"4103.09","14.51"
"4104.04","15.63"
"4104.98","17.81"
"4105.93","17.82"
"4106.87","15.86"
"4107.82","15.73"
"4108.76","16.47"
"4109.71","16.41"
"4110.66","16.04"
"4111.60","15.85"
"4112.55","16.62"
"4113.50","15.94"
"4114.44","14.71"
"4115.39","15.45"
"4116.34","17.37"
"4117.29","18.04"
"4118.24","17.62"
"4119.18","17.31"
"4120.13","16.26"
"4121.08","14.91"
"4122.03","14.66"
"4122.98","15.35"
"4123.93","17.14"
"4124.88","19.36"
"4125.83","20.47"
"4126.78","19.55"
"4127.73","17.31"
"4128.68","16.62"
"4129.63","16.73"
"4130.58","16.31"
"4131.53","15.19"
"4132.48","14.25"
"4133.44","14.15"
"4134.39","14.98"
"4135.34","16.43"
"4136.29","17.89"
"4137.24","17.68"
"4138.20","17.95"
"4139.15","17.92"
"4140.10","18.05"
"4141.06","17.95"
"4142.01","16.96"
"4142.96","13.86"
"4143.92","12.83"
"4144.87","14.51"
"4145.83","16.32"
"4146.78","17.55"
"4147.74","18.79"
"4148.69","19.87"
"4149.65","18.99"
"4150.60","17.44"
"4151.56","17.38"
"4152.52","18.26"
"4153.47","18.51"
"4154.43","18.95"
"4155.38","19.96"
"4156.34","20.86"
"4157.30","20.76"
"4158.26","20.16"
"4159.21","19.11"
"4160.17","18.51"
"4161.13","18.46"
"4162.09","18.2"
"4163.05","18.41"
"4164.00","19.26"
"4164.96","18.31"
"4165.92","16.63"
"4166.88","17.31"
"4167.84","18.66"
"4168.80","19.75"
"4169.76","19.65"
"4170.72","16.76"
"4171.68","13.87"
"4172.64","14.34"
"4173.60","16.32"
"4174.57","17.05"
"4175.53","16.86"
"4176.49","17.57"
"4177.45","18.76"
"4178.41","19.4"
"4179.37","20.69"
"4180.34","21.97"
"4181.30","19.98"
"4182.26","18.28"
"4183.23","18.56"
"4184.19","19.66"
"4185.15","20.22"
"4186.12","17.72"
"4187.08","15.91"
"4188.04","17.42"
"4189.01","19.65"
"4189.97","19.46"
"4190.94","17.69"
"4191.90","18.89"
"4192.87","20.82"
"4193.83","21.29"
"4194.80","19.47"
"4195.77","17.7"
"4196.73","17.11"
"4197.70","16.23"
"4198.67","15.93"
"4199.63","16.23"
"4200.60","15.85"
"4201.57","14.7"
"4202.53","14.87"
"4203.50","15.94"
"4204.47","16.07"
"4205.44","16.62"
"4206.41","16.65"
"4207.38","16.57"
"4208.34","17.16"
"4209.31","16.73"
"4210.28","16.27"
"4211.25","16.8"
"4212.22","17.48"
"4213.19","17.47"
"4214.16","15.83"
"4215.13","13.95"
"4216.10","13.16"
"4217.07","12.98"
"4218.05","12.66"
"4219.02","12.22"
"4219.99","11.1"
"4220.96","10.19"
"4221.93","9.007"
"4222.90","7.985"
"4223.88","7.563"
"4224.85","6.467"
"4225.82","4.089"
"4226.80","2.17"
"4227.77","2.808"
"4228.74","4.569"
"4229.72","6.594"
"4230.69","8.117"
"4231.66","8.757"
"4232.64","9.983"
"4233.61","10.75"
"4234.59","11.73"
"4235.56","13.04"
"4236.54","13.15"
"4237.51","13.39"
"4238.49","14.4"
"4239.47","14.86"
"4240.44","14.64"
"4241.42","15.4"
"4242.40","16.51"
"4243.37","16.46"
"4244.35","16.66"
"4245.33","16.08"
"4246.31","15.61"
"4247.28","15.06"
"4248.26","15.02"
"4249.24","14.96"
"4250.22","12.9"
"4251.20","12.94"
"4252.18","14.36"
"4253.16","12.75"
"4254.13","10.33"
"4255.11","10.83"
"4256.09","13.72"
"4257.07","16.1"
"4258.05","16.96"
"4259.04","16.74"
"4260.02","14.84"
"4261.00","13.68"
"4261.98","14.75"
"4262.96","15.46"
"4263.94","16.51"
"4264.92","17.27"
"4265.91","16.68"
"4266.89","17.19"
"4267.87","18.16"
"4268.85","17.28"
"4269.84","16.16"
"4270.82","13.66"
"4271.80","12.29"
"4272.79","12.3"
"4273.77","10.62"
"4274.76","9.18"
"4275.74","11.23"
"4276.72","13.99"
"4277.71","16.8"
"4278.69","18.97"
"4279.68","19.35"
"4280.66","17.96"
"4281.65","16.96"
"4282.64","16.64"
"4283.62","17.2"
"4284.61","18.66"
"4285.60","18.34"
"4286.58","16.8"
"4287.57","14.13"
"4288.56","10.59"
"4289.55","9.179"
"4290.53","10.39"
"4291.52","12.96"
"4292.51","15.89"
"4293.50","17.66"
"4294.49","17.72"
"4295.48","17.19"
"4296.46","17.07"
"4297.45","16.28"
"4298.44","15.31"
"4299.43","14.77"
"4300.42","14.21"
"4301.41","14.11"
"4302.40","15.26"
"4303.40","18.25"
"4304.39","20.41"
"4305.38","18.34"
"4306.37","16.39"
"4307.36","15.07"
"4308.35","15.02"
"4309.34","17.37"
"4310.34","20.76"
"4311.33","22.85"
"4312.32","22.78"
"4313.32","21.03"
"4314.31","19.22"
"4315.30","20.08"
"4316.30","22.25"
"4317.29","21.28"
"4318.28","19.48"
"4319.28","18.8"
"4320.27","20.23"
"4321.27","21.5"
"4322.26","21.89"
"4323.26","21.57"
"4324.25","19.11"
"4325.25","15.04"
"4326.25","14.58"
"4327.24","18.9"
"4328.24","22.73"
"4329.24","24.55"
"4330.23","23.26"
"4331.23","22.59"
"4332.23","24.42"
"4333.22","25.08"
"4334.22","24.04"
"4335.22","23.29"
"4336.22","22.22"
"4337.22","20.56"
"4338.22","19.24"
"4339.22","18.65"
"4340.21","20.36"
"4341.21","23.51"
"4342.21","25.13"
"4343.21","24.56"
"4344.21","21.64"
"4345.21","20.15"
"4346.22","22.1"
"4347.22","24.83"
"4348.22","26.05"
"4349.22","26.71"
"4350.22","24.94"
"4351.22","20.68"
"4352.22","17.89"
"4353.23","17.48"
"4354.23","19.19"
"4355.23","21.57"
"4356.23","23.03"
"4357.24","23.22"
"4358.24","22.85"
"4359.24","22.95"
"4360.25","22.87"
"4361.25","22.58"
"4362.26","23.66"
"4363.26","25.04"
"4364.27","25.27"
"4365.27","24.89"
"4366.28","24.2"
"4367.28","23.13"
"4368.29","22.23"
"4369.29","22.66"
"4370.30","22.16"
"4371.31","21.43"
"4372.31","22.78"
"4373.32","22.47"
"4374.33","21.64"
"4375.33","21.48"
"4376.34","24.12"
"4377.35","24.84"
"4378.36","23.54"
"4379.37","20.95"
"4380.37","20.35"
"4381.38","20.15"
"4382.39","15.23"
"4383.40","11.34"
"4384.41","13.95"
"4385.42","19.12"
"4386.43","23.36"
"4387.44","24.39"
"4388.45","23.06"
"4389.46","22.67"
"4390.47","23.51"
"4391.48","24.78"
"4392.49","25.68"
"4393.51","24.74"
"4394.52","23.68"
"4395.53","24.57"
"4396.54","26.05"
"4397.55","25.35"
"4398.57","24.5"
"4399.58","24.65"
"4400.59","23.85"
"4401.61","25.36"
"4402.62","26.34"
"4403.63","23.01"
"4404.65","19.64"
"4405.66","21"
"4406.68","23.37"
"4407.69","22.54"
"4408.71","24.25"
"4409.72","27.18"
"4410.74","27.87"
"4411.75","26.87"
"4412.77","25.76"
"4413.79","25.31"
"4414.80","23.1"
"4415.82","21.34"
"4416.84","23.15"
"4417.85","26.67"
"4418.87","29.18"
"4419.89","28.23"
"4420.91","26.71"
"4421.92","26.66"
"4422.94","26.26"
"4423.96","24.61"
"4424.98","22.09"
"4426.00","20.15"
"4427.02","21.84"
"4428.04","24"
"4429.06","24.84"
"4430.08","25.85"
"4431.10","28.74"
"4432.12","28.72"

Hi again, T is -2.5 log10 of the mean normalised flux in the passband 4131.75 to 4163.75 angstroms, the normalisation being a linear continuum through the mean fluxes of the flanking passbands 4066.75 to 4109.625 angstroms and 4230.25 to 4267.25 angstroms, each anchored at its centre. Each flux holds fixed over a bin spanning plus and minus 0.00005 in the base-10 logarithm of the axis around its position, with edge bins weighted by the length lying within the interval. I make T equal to -0.17 mag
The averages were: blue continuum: 15.6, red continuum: 14.2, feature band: 17.6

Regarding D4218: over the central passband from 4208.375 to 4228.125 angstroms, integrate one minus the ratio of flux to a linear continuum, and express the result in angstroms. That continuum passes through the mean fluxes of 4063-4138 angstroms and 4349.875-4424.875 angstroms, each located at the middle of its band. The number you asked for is 7.62 angstroms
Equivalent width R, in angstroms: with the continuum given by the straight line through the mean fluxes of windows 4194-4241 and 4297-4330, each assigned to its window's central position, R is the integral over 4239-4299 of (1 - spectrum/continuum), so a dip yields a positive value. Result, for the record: 3.4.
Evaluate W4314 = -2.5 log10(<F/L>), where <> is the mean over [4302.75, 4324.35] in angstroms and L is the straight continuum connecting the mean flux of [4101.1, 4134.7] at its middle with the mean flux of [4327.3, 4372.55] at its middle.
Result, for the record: 0.10 mag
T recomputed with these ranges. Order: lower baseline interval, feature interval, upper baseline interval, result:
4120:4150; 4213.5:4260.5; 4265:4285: 0.29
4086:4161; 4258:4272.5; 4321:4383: 0.26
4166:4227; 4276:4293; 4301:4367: 0.24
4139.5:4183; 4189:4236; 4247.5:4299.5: 0.23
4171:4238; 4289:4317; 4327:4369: 0.18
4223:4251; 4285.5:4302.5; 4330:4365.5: 0.16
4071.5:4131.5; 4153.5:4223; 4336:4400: 0.05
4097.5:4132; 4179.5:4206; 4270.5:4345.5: -0.06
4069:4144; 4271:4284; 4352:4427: 0.34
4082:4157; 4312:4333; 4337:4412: 0.04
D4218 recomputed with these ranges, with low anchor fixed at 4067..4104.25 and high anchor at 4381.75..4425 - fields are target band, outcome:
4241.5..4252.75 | 2.6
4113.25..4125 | 0.0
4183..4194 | -0.4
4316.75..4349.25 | 0.4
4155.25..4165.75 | -1.1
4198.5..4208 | 1.3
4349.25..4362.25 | 0.4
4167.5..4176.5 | 0.3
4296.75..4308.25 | 2.7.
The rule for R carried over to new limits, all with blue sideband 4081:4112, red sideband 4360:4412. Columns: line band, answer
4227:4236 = 5.1 angstroms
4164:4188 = -0.3 angstroms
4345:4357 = 0.0 angstroms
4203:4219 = 2.6 angstroms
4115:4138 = -0.1 angstroms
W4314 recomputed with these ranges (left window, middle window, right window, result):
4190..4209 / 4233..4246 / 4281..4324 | 0.203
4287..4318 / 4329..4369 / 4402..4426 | -0.132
